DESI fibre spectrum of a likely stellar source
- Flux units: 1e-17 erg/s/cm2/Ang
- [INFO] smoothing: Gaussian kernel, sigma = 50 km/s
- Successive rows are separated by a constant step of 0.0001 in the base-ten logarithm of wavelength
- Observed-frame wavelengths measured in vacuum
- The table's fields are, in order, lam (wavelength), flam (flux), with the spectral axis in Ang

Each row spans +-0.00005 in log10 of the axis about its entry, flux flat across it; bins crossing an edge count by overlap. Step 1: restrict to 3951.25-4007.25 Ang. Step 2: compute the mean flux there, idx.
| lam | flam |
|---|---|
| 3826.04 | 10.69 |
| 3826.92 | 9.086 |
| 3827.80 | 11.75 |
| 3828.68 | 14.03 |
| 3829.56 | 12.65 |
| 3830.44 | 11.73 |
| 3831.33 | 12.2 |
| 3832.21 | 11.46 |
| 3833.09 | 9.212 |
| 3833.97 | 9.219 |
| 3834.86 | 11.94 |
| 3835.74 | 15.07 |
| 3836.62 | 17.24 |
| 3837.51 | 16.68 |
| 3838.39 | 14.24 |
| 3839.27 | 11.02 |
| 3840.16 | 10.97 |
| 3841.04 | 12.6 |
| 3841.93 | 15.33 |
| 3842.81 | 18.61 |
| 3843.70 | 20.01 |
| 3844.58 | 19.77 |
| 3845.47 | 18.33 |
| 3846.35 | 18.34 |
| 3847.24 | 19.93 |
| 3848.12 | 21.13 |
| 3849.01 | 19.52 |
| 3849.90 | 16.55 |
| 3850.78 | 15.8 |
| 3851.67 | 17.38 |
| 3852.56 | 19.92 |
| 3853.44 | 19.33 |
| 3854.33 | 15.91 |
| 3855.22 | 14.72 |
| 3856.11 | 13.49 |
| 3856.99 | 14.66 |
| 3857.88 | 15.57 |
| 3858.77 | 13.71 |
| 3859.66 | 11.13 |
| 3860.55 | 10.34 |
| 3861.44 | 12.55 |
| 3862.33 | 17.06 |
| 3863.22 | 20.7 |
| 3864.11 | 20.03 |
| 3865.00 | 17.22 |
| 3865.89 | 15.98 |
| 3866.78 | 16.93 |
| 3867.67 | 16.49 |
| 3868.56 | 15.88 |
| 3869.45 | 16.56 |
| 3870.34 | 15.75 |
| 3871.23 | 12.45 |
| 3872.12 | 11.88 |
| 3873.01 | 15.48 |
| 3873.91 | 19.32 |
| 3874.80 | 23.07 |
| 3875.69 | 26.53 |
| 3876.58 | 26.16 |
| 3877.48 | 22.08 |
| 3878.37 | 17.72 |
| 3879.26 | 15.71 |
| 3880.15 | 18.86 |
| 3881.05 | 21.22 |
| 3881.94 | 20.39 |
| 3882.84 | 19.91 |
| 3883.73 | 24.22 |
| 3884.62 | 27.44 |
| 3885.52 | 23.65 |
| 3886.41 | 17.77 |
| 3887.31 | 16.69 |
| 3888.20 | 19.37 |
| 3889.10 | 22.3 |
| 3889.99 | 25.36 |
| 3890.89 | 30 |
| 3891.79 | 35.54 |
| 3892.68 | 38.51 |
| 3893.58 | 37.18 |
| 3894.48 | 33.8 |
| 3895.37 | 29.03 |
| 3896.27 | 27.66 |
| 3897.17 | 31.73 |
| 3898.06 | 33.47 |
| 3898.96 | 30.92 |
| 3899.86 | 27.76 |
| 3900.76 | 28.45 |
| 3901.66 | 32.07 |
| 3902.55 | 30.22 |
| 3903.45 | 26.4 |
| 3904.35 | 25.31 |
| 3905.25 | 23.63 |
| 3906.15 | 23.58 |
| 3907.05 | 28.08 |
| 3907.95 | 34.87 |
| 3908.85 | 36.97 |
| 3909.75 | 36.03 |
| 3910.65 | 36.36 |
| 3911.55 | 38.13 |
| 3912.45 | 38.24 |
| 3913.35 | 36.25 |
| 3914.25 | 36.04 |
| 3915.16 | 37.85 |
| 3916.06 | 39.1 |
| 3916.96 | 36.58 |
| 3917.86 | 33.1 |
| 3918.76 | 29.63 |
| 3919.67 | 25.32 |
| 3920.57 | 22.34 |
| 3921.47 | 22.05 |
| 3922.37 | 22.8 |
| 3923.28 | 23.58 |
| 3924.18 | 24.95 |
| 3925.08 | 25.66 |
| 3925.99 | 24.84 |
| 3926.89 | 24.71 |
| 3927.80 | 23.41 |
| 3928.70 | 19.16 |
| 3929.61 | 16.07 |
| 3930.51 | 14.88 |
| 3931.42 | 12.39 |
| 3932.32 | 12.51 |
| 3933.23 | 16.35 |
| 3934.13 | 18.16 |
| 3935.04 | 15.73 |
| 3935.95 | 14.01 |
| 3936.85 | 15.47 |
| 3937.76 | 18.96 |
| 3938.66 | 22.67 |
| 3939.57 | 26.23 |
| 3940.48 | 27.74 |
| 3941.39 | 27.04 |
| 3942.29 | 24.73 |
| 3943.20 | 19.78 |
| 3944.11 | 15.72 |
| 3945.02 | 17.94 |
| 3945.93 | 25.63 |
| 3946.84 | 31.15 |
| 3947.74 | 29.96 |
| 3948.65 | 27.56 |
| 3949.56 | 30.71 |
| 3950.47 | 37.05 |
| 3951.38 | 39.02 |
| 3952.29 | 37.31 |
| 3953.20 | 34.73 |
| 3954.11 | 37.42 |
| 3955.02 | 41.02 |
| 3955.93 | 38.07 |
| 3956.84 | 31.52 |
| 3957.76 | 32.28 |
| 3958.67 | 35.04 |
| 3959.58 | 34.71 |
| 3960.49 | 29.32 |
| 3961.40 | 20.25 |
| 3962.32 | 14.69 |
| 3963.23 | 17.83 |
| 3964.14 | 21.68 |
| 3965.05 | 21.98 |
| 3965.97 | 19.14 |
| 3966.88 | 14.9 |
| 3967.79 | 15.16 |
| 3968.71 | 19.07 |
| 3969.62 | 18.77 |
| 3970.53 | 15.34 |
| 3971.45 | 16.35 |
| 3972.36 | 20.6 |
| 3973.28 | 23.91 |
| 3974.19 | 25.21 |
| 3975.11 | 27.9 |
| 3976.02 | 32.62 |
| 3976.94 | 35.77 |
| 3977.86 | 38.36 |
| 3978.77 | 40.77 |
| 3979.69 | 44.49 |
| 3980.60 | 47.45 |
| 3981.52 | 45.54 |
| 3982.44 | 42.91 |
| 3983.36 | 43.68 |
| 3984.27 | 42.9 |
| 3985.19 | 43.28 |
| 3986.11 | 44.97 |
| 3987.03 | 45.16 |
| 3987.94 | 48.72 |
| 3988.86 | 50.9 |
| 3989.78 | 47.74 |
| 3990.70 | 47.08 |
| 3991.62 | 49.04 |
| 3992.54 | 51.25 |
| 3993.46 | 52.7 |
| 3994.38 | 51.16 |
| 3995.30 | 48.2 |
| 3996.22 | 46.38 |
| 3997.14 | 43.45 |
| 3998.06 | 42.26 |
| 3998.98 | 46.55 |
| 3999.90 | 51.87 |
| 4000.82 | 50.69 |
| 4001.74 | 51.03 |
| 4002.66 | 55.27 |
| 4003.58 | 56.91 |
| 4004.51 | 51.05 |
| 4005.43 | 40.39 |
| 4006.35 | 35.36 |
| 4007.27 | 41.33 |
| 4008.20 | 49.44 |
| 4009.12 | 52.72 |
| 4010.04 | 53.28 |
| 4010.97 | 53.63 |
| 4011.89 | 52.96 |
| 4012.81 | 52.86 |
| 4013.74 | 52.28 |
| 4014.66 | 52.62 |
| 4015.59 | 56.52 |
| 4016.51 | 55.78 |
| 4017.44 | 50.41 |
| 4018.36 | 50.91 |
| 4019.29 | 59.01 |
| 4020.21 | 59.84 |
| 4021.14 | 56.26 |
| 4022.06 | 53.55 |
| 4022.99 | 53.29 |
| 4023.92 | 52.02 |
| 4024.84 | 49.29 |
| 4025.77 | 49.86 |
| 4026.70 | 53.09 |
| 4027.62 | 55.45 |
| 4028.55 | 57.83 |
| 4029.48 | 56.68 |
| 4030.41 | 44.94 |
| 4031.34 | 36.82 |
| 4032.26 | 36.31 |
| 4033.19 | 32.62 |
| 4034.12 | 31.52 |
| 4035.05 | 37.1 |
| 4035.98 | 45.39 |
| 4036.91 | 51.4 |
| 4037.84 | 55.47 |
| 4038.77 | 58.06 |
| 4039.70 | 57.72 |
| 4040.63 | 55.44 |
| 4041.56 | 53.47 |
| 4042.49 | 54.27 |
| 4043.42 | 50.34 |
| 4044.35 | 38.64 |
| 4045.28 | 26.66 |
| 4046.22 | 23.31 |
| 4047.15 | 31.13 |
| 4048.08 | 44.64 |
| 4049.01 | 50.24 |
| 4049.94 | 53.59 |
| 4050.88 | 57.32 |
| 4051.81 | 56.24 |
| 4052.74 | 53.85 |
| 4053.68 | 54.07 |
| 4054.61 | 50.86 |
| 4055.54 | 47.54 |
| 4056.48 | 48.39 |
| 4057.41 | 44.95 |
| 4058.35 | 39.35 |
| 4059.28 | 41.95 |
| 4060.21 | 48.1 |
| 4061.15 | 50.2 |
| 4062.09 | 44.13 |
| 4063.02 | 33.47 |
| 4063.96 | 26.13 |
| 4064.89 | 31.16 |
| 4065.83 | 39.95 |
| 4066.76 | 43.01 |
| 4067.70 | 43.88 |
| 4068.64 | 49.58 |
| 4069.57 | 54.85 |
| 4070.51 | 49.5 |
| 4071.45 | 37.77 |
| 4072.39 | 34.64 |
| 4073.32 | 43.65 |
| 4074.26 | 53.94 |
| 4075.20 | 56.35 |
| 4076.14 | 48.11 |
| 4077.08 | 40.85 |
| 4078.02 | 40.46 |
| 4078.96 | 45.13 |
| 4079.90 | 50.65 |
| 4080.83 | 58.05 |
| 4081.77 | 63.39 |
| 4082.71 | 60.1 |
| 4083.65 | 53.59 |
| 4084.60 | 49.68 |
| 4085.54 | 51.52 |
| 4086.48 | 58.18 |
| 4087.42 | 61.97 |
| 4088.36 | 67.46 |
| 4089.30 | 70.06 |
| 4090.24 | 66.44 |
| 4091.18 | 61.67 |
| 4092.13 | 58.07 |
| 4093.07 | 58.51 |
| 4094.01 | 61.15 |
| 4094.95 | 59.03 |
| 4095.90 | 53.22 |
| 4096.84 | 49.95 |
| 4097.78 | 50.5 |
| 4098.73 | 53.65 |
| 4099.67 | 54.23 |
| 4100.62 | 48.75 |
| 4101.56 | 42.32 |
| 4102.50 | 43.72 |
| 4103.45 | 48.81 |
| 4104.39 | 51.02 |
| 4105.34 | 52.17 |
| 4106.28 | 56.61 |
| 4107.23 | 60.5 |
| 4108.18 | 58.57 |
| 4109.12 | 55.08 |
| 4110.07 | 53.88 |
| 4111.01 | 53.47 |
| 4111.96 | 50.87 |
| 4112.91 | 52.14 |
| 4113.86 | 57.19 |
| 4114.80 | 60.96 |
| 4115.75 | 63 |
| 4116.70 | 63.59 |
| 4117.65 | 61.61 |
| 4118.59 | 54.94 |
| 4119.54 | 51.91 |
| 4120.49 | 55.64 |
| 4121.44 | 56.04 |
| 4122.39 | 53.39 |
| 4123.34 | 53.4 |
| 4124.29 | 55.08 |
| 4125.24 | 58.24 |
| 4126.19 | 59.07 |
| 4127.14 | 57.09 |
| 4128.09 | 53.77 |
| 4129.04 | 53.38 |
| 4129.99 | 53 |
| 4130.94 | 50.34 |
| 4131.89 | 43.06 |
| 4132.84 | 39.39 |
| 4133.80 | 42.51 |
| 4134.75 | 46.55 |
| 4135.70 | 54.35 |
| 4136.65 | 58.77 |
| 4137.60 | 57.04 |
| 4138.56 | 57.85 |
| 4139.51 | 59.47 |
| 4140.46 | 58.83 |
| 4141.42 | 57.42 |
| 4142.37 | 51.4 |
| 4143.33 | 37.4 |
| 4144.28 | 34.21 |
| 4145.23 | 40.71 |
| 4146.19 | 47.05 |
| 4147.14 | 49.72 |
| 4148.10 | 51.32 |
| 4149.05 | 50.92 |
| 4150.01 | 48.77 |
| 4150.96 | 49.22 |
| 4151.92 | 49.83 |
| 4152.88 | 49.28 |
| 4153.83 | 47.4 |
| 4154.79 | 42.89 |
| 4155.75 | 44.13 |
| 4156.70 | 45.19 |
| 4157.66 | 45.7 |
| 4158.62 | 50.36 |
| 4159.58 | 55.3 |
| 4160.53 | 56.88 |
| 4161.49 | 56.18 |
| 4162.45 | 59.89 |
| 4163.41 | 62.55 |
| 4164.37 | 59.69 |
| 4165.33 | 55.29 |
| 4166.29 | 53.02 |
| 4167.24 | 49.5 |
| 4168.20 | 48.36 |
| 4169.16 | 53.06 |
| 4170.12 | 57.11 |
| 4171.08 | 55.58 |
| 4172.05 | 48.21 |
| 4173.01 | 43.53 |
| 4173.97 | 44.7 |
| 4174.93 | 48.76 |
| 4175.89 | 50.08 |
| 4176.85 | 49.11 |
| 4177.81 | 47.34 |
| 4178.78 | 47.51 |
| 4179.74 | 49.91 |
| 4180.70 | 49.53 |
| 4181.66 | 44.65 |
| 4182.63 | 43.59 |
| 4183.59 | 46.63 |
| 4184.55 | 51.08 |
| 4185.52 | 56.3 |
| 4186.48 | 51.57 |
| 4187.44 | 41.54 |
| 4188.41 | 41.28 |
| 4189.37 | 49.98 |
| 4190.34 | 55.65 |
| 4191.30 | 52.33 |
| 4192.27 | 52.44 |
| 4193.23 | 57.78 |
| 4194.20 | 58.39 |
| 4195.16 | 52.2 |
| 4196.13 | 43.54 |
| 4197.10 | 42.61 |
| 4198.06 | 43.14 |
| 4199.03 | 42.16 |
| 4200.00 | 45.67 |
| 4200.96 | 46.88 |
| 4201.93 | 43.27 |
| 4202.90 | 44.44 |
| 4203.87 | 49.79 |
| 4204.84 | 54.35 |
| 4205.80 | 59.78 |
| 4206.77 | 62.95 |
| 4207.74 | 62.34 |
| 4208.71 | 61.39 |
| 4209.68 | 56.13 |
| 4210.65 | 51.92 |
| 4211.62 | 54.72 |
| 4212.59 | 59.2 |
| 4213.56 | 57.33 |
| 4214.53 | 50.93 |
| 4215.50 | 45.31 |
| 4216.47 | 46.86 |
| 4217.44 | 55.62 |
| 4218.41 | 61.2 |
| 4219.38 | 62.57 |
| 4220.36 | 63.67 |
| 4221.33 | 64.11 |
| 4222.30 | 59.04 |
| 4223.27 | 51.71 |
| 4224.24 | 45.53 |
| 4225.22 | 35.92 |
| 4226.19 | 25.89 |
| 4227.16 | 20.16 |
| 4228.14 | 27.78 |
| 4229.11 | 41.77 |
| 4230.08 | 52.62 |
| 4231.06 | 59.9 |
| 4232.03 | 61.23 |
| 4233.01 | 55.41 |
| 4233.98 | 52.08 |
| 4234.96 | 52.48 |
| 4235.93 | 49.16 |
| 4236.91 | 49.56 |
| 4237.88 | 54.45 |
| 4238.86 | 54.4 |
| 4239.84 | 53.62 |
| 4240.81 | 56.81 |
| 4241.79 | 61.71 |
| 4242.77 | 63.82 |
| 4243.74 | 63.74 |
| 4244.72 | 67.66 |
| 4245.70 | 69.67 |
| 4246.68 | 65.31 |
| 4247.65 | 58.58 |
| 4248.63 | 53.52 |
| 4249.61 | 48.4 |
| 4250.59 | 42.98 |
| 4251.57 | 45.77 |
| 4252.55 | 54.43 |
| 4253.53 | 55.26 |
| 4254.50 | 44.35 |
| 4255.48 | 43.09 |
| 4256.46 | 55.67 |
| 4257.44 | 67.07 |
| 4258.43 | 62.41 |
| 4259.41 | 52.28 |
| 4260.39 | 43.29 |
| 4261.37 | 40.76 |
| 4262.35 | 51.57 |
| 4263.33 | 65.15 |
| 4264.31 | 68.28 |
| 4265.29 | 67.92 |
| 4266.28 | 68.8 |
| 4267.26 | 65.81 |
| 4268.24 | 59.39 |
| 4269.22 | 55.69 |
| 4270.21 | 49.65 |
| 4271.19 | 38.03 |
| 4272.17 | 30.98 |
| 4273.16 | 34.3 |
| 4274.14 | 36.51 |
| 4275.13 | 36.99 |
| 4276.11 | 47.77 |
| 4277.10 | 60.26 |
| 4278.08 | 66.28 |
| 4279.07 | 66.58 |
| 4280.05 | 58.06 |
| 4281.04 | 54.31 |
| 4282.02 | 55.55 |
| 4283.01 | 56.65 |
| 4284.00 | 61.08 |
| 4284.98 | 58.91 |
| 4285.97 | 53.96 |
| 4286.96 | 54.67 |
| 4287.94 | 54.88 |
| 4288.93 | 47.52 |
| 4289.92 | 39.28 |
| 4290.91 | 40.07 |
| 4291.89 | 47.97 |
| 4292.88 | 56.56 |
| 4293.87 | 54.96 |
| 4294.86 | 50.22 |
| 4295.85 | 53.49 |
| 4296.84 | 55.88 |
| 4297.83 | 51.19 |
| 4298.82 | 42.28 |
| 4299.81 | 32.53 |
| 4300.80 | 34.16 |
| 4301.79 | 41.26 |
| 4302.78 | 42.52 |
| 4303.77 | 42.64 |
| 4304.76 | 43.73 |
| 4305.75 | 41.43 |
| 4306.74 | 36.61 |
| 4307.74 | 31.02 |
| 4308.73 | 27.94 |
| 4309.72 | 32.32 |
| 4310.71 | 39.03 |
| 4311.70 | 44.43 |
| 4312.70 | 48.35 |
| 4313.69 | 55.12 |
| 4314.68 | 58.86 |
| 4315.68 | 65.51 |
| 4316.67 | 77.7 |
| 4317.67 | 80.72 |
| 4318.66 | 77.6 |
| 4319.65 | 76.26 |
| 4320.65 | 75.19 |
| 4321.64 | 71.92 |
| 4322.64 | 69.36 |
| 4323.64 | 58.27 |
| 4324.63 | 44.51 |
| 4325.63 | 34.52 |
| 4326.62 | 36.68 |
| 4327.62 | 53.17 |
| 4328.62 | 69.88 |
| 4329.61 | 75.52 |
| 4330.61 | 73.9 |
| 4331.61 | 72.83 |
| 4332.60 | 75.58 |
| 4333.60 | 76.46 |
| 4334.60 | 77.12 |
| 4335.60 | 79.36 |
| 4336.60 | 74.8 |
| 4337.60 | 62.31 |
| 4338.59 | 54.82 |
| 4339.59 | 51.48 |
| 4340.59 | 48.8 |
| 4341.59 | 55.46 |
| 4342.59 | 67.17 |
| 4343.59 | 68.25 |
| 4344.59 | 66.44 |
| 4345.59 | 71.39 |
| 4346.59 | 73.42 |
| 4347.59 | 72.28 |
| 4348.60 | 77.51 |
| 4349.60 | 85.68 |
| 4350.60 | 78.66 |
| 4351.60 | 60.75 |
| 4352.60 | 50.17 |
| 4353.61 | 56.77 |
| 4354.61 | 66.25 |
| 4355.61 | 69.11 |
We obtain 37.3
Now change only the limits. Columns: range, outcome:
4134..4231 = 50.4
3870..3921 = 27.3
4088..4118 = 56.1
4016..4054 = 48.9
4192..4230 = 50.3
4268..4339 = 54.1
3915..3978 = 25.1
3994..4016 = 49.5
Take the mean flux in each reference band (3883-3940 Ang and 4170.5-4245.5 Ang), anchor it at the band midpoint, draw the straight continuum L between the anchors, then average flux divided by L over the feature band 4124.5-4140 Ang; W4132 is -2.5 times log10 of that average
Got -0.18 mag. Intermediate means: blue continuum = 26.6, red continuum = 51.2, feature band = 52.8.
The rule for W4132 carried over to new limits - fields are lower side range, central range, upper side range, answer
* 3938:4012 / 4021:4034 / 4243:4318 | -0.24 mag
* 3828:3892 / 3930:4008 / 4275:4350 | -0.21 mag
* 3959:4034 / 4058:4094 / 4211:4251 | -0.09 mag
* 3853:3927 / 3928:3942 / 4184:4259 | 0.45 mag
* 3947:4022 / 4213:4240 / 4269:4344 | 0.01 mag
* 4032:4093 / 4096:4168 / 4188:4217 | -0.05 mag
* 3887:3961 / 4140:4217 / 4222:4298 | -0.09 mag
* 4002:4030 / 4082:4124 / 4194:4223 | -0.06 mag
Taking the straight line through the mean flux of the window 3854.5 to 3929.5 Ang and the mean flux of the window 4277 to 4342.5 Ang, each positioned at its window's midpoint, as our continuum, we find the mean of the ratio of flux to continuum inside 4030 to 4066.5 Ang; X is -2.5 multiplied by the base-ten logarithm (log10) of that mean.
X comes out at -0.23 mag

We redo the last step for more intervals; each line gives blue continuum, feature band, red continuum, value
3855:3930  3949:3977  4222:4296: 0.10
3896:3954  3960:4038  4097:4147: -0.15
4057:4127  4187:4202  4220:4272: 0.10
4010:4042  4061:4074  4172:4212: 0.22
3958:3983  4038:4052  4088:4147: -0.16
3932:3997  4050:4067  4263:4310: -0.23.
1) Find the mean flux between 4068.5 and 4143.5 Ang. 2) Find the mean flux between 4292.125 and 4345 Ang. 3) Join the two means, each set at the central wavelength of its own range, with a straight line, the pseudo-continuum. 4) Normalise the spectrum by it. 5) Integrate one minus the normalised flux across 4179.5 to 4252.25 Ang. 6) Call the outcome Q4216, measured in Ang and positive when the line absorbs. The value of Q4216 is 4.26 Ang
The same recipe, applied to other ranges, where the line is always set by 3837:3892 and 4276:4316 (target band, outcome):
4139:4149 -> -2.85 Ang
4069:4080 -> -4.35 Ang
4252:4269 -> -3.82 Ang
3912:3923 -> -4.79 Ang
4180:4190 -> -1.66 Ang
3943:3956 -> -3.52 Ang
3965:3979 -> 1.09 Ang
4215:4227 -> -1.96 Ang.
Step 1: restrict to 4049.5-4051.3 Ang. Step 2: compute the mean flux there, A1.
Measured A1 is 55.2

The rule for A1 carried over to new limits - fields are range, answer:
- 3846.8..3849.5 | 20.1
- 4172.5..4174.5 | 44.4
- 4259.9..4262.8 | 45.2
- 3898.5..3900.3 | 29.3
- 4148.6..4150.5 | 49.9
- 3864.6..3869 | 16.5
